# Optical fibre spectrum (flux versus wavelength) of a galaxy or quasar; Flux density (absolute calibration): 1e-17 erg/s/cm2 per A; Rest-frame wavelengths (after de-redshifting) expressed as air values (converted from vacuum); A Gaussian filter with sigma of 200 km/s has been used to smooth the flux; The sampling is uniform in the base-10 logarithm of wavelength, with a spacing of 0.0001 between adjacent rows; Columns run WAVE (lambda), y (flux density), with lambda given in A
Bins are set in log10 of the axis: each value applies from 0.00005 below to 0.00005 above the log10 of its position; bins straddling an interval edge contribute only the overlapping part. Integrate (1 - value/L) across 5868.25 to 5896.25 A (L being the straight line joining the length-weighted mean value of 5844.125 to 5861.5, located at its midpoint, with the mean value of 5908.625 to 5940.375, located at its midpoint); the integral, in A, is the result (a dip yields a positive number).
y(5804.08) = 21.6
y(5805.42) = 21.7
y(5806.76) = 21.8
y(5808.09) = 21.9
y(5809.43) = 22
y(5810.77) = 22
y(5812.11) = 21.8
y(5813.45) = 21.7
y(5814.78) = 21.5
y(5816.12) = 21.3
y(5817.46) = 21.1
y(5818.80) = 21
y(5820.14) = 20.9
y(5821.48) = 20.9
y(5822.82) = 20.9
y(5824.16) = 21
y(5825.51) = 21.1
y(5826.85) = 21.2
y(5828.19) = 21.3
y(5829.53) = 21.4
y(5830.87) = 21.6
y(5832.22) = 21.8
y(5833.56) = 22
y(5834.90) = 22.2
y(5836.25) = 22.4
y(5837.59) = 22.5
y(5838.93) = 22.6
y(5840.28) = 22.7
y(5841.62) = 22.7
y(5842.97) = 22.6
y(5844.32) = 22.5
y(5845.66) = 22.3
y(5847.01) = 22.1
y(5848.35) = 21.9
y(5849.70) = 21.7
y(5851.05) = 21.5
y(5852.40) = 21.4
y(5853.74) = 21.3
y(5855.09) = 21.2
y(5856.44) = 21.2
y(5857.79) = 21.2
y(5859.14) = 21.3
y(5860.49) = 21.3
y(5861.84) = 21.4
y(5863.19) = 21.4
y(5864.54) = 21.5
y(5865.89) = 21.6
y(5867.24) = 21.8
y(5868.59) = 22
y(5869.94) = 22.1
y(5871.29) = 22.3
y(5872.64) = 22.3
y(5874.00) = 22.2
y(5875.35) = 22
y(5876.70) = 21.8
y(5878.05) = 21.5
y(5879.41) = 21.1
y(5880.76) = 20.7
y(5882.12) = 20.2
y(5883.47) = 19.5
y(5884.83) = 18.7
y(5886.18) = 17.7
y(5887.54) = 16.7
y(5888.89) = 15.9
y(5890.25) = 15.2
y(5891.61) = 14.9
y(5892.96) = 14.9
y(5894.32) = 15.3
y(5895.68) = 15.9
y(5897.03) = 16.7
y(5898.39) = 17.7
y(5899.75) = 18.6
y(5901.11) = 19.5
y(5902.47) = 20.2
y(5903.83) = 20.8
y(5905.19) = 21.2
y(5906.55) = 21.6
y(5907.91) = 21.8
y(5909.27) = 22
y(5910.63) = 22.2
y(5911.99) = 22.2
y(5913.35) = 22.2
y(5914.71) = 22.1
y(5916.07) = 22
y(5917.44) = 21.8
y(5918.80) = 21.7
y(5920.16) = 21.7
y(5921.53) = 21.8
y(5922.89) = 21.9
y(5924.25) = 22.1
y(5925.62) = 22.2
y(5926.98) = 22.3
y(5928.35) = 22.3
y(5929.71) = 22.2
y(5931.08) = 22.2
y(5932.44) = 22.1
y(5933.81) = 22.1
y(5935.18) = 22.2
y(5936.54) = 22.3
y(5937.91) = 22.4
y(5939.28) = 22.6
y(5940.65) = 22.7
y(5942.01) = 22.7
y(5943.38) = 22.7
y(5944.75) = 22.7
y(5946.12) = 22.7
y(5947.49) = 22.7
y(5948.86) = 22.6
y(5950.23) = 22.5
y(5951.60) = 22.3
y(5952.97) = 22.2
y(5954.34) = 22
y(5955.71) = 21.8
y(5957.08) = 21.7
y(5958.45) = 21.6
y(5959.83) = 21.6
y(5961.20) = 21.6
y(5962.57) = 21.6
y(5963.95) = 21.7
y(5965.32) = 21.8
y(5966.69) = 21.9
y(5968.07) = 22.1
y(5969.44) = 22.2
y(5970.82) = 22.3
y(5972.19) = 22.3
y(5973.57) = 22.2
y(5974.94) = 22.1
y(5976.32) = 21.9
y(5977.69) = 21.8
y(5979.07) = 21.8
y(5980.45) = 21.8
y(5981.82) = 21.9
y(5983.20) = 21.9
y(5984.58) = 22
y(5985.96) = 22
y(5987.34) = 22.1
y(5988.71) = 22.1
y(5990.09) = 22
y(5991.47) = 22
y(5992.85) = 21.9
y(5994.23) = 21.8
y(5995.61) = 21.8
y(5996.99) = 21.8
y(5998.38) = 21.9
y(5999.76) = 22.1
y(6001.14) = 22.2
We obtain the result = 3.4 A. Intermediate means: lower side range 21.6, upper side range 22.1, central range 19.2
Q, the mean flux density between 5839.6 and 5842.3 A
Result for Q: 22.7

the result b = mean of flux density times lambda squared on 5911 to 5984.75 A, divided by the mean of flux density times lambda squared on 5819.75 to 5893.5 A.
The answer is 1.09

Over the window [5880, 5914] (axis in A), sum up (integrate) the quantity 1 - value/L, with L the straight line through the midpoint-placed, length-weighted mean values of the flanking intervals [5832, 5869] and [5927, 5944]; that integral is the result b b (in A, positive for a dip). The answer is 5.0 A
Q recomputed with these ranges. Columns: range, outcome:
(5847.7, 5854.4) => 21.6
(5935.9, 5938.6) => 22.3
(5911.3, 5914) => 22.2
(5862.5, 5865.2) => 21.5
